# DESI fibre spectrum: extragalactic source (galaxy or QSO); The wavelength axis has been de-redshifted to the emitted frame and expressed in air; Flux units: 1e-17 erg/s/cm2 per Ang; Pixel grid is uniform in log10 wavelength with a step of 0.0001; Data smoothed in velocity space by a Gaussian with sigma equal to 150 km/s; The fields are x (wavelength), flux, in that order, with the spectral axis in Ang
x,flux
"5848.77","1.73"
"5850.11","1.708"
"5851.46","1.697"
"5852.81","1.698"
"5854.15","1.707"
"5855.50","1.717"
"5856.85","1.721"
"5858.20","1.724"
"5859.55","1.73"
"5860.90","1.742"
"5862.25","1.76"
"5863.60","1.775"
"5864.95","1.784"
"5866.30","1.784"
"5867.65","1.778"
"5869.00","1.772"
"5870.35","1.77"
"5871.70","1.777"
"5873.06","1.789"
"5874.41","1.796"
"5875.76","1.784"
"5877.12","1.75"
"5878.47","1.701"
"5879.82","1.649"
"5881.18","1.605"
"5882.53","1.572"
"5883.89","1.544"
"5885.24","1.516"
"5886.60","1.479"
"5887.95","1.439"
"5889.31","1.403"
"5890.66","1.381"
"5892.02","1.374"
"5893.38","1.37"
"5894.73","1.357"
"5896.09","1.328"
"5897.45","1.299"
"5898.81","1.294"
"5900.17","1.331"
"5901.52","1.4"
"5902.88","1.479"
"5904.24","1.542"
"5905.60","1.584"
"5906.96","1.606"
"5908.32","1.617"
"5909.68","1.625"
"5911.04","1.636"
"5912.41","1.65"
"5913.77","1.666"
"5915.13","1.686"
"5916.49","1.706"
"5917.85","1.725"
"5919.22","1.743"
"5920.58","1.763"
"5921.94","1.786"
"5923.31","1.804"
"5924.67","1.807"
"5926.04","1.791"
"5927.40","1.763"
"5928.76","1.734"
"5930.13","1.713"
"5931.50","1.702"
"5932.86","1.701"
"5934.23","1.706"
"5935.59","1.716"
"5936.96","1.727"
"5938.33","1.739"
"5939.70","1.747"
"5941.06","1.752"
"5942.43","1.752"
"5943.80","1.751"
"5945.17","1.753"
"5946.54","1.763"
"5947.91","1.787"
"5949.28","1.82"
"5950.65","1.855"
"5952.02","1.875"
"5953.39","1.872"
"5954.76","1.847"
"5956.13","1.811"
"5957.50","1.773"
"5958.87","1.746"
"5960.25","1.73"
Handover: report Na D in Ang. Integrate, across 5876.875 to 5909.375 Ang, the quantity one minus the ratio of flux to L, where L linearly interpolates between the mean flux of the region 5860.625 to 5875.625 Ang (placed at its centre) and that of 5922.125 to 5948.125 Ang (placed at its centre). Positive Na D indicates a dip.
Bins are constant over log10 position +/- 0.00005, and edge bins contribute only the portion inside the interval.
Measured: 5.2 Ang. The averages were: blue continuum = 1.78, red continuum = 1.75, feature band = 1.48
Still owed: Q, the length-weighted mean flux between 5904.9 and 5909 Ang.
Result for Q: 1.6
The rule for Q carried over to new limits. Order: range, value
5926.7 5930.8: 1.74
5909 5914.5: 1.64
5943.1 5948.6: 1.76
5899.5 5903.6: 1.41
